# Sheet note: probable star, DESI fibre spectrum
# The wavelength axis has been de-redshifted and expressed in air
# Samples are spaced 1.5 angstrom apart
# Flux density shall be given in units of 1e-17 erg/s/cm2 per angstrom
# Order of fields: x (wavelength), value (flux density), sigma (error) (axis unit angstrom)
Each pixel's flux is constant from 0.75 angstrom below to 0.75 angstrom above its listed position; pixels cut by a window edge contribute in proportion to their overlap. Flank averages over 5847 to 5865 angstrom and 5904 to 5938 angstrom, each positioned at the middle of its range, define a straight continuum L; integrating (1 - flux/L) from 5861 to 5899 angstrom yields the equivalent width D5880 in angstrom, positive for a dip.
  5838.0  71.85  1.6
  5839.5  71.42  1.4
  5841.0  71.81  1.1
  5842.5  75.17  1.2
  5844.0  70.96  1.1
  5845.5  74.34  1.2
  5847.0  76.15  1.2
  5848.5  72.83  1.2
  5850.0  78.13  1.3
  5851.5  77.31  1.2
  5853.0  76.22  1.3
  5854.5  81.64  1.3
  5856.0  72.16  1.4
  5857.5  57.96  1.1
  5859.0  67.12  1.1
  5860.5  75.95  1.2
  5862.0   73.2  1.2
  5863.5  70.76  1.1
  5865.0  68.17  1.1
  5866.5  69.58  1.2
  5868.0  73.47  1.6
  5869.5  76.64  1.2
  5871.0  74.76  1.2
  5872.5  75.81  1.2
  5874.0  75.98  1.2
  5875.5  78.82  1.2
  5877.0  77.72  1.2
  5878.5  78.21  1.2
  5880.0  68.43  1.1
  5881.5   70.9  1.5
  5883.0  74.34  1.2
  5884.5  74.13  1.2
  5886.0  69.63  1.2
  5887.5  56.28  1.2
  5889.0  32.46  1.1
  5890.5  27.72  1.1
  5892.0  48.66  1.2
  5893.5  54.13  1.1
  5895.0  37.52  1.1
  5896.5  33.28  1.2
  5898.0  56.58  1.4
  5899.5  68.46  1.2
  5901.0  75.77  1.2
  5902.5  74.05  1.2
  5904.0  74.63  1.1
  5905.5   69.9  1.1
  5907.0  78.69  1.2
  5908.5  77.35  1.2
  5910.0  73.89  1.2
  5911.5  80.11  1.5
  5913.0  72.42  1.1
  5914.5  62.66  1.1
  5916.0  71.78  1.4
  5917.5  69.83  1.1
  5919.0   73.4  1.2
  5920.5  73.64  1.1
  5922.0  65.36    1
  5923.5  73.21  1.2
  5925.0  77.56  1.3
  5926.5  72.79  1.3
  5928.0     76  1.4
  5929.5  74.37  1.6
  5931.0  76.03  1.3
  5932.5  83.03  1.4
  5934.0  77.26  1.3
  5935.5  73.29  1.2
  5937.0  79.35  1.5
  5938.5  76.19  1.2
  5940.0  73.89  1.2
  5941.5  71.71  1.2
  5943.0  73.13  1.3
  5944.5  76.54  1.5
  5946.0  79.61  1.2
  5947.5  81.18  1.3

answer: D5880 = 4.9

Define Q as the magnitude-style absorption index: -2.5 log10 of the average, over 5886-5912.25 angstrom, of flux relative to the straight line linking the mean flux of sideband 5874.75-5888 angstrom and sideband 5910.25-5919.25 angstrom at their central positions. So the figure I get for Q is 0.19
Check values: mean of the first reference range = 72.3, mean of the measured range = 60.2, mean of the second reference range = 71.7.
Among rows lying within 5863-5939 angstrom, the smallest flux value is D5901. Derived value 27.72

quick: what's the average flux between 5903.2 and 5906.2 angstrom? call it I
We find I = 72.3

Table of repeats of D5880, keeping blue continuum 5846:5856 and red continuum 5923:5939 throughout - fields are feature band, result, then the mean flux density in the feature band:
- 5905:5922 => 0.8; 72.8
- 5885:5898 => 5.1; 46.2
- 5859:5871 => 0.7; 72.3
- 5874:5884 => 0.2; 74.8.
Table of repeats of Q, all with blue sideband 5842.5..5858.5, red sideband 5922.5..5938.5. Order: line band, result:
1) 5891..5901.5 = 0.39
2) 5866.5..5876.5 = -0.02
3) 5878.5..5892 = 0.24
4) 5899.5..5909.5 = 0.01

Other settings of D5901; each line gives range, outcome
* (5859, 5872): 67.12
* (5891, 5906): 33.28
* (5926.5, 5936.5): 72.79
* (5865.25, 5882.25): 68.43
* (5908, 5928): 62.66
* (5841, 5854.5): 70.96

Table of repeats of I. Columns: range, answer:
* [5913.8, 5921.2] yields 70.3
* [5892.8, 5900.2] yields 49.8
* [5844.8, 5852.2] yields 75.8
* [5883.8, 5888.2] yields 66.7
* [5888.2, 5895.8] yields 40.2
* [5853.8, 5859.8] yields 69.7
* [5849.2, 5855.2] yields 78.3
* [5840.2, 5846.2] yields 73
